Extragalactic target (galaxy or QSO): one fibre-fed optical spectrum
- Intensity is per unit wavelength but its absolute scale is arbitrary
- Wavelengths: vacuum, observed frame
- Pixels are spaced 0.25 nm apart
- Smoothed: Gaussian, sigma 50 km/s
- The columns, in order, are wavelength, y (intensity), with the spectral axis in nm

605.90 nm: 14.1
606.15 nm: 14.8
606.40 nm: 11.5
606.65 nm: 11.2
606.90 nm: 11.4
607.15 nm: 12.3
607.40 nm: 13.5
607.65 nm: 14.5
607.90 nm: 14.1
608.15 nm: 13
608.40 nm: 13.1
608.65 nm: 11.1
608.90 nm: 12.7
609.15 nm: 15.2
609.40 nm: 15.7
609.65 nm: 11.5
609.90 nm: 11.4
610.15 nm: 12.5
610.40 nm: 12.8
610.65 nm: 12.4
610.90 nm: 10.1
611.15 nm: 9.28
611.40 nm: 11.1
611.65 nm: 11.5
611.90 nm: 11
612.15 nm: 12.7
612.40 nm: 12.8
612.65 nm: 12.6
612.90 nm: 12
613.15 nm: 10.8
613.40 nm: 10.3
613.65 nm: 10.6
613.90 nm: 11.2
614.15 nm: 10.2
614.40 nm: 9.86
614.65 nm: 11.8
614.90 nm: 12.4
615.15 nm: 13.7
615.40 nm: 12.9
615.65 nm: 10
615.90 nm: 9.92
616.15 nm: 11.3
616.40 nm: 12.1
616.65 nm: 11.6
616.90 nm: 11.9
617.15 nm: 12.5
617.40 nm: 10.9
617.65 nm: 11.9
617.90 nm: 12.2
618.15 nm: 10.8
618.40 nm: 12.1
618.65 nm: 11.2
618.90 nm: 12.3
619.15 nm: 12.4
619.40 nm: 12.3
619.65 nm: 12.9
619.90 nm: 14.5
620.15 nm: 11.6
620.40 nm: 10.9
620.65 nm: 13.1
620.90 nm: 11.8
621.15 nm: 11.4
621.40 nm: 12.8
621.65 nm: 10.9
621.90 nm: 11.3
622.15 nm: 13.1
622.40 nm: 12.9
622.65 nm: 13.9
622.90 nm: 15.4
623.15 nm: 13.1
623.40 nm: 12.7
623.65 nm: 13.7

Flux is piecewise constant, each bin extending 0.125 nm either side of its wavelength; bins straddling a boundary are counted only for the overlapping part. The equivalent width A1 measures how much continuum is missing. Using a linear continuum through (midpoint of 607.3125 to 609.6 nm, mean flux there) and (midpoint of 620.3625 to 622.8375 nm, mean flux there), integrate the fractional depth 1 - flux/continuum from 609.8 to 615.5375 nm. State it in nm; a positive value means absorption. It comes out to 0.71 nm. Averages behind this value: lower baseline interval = 13.6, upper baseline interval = 12.3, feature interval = 11.6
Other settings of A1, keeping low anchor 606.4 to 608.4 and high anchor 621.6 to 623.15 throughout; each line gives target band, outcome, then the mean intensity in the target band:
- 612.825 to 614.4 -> 0.26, 10.7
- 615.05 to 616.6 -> 0.16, 11.6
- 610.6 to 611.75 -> 0.19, 10.8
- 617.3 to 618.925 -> 0.17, 11.6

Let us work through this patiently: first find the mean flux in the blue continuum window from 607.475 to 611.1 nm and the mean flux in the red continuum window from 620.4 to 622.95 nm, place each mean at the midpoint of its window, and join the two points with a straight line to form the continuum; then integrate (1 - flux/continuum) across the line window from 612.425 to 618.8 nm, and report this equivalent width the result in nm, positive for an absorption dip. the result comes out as 0.58 nm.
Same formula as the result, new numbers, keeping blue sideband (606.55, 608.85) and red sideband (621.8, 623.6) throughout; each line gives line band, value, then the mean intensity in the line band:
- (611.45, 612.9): 0.09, 12.1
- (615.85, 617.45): 0.18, 11.6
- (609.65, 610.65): 0.05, 12.2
